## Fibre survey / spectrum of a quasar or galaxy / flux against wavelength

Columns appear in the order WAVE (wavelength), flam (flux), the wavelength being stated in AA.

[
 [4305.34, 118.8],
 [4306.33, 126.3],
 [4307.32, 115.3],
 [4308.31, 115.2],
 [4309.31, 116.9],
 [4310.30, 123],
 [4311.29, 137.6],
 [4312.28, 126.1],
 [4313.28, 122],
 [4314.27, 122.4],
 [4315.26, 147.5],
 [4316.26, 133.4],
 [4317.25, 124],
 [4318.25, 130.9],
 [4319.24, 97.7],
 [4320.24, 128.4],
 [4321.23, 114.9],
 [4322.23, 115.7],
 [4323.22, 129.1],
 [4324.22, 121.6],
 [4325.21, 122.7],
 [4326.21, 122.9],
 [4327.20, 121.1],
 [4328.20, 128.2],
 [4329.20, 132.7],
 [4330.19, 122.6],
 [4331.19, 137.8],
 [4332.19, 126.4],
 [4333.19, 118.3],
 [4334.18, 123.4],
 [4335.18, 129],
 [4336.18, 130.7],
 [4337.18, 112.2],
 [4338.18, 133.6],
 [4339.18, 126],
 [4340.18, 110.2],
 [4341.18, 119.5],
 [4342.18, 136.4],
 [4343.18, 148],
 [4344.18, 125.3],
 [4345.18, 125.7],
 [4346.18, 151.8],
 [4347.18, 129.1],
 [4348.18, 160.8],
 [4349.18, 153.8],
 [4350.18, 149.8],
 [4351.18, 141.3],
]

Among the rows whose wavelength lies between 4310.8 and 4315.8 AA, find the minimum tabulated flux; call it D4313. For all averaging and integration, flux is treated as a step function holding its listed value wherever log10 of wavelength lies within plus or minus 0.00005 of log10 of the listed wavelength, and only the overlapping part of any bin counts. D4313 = 122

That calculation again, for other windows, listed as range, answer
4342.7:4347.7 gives 125.3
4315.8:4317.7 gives 124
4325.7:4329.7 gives 121.1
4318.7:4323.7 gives 97.7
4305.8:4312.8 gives 115.2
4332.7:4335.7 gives 118.3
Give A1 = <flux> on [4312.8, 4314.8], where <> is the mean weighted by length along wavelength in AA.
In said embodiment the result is 123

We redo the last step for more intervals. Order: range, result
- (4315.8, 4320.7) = 123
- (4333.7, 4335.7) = 126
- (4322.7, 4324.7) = 125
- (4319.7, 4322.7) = 119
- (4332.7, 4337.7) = 123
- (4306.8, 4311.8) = 122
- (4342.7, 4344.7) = 136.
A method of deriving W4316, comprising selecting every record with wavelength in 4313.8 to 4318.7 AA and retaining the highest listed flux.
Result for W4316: 147.5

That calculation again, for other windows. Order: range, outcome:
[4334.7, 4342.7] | 136.4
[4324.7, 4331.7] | 137.8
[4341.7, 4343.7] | 148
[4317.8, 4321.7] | 130.9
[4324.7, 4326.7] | 122.9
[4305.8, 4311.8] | 137.6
